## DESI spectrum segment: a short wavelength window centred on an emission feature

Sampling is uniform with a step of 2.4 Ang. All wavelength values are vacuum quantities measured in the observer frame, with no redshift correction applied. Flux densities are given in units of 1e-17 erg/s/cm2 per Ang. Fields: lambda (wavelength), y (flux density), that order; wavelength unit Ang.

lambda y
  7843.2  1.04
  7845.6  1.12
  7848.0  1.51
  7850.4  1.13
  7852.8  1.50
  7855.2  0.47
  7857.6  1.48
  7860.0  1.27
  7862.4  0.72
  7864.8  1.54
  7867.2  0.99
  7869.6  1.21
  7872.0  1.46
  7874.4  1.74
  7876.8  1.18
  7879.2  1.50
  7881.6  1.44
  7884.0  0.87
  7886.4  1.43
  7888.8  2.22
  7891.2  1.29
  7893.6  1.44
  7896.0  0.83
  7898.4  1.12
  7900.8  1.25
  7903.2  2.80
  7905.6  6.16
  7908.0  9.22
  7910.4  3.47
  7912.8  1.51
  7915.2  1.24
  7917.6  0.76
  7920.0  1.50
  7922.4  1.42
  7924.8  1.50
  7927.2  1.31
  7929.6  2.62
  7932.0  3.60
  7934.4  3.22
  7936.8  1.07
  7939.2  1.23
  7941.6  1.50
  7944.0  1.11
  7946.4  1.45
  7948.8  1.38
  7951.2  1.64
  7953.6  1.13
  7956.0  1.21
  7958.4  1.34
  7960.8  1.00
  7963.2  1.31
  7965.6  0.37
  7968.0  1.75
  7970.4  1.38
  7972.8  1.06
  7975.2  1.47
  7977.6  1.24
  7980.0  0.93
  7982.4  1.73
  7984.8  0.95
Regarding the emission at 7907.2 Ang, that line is H-alpha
